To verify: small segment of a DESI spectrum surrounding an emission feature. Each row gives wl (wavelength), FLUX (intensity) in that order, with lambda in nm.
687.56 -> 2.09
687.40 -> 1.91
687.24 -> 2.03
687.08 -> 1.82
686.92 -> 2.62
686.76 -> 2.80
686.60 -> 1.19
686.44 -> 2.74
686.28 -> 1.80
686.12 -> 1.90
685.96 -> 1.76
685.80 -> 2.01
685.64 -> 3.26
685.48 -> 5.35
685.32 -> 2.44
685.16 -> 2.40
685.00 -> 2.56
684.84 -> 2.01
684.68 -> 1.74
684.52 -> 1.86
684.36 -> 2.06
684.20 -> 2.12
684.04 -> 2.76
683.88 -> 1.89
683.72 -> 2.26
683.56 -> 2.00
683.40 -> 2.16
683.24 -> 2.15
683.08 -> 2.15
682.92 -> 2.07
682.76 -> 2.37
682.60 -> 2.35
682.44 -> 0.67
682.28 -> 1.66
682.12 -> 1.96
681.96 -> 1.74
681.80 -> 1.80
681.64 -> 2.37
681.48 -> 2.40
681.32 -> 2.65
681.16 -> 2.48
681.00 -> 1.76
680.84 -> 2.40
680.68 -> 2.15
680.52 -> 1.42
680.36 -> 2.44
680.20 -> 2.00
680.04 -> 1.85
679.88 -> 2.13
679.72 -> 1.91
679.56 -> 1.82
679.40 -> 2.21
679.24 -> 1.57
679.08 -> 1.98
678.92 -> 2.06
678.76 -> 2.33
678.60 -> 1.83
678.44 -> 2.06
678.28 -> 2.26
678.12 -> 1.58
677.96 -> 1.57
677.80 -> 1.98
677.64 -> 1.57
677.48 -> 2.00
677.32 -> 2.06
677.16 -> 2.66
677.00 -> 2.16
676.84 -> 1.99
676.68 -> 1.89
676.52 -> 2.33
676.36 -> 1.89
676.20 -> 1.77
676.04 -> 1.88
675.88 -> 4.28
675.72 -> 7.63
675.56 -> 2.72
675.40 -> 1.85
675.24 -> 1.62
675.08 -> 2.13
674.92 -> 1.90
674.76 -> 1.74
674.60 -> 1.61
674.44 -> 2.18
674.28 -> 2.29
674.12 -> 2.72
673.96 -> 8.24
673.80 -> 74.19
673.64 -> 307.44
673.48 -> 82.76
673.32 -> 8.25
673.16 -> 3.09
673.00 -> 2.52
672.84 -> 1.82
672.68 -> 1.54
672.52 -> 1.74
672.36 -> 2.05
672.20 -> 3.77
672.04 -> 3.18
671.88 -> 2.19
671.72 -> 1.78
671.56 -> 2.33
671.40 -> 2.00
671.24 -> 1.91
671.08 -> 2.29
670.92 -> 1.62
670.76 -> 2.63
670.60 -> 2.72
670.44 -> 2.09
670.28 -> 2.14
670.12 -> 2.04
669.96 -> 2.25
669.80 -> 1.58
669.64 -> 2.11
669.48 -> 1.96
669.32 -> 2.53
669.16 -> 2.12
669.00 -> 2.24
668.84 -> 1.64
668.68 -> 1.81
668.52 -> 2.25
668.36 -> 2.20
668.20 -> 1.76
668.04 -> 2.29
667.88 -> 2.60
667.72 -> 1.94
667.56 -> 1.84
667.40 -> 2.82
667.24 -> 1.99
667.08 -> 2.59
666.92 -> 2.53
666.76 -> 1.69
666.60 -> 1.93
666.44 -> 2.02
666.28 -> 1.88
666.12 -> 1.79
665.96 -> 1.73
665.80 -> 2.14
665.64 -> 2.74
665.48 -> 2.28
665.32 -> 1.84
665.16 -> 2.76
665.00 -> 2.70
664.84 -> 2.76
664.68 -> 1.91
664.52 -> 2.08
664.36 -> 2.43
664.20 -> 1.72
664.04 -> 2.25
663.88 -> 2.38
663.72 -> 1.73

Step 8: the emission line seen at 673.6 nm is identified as H-alpha 6563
